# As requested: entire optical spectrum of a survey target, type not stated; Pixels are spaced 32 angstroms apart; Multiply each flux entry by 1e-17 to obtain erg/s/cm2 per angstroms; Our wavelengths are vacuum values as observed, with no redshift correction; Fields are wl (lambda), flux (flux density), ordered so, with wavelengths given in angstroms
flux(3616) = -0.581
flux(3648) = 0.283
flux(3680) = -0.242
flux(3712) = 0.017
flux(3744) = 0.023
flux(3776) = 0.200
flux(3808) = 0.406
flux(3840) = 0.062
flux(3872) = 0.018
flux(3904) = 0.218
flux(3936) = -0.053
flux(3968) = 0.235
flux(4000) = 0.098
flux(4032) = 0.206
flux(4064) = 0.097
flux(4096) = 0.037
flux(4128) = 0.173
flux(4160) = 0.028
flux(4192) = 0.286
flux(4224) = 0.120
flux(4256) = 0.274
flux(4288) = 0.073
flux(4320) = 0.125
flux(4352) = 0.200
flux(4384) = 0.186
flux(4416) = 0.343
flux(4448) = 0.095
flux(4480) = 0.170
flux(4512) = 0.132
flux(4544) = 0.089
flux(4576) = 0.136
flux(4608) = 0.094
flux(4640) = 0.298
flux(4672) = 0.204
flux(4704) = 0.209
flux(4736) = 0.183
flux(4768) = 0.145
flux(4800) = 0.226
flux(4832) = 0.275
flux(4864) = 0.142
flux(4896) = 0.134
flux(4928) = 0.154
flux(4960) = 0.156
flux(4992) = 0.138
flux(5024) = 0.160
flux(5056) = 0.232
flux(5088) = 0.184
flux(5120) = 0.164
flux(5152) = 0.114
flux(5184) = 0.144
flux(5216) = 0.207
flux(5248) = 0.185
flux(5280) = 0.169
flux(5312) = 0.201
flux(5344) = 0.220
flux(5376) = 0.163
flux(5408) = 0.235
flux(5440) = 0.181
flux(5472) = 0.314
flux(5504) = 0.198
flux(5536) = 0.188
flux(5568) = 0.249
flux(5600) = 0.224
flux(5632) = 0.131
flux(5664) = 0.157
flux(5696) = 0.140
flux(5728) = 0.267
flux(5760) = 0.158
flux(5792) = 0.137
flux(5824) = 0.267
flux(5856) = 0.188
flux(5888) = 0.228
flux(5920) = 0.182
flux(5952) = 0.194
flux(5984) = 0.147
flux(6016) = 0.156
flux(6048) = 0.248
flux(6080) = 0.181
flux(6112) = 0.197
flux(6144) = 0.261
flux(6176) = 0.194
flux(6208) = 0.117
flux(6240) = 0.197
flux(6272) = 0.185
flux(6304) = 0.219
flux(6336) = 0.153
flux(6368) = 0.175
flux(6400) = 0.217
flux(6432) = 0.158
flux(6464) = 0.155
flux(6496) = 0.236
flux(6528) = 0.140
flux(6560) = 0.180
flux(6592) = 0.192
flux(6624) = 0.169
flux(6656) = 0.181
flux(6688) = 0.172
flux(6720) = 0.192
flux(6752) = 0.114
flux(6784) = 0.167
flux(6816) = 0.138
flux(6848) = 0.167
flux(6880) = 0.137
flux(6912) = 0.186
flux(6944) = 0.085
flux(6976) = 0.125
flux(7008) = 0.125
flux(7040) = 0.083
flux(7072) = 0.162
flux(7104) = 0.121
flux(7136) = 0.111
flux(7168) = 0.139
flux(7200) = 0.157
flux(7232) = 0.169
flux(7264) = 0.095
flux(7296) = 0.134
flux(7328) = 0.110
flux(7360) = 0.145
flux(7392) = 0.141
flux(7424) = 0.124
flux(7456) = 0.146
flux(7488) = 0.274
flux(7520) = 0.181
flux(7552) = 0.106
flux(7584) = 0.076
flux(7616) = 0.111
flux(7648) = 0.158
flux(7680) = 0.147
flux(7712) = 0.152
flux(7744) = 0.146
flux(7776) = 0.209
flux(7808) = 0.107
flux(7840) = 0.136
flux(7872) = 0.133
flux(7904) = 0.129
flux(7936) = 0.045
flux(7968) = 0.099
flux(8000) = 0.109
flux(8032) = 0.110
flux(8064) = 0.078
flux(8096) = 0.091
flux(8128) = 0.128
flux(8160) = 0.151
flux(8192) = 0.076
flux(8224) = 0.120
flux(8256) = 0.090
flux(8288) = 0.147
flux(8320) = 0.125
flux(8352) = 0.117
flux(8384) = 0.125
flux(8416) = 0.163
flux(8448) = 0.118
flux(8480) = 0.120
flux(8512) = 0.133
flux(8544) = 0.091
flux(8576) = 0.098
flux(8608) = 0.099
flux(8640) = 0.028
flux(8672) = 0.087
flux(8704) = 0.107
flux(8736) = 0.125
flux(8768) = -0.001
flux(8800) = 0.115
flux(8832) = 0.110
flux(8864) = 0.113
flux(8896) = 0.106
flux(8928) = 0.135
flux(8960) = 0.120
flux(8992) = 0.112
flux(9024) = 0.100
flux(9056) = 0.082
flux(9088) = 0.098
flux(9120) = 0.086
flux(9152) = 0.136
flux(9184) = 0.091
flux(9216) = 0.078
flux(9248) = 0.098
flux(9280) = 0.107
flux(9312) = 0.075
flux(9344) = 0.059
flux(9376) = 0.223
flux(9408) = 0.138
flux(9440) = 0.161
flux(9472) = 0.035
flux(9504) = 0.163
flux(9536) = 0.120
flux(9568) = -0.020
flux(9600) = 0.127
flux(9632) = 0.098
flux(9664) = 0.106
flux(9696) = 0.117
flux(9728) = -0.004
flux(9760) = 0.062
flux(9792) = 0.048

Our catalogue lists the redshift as 0.14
